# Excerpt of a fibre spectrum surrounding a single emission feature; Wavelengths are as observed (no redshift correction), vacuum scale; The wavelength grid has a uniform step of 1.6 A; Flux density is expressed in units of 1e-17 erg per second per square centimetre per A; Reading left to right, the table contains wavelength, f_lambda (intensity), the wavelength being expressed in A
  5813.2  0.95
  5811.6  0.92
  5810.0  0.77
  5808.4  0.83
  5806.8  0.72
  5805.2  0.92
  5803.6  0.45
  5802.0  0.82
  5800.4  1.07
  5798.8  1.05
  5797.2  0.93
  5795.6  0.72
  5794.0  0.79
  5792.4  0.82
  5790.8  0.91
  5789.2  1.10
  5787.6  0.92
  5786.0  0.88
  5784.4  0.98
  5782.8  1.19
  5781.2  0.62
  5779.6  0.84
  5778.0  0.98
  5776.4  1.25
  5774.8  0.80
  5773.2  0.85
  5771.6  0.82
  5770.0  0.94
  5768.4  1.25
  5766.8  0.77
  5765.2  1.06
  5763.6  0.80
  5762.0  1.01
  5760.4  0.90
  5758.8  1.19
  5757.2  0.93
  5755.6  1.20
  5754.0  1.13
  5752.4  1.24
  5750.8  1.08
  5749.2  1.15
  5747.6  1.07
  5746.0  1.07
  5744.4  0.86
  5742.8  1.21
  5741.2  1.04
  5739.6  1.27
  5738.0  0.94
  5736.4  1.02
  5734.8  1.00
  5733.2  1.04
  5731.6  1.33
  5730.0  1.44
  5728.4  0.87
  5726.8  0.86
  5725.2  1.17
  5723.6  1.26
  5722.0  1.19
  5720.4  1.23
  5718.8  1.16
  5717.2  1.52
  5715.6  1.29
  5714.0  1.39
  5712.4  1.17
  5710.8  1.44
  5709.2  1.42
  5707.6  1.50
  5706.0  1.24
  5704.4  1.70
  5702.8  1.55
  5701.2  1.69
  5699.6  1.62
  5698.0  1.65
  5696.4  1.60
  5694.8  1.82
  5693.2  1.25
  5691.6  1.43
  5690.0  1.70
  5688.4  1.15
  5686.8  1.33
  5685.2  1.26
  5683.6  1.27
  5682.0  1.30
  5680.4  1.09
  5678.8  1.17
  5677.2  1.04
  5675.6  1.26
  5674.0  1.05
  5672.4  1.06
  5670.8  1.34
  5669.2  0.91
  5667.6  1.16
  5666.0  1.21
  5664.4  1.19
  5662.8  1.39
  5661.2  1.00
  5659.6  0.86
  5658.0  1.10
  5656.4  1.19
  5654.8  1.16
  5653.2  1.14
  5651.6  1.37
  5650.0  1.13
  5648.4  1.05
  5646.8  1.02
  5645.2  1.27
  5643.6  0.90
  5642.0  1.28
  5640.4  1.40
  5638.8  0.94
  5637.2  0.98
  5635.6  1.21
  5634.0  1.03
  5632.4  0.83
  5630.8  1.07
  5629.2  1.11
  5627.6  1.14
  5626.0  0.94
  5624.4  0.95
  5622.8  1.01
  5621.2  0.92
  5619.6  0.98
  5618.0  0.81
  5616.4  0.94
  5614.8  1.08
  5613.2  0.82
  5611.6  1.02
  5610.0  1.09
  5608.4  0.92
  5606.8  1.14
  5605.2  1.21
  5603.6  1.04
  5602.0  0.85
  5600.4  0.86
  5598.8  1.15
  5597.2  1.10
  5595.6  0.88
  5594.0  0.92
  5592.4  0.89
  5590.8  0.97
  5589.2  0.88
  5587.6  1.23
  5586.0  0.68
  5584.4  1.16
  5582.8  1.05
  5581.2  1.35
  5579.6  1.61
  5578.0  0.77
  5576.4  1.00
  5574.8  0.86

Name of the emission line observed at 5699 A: C III]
